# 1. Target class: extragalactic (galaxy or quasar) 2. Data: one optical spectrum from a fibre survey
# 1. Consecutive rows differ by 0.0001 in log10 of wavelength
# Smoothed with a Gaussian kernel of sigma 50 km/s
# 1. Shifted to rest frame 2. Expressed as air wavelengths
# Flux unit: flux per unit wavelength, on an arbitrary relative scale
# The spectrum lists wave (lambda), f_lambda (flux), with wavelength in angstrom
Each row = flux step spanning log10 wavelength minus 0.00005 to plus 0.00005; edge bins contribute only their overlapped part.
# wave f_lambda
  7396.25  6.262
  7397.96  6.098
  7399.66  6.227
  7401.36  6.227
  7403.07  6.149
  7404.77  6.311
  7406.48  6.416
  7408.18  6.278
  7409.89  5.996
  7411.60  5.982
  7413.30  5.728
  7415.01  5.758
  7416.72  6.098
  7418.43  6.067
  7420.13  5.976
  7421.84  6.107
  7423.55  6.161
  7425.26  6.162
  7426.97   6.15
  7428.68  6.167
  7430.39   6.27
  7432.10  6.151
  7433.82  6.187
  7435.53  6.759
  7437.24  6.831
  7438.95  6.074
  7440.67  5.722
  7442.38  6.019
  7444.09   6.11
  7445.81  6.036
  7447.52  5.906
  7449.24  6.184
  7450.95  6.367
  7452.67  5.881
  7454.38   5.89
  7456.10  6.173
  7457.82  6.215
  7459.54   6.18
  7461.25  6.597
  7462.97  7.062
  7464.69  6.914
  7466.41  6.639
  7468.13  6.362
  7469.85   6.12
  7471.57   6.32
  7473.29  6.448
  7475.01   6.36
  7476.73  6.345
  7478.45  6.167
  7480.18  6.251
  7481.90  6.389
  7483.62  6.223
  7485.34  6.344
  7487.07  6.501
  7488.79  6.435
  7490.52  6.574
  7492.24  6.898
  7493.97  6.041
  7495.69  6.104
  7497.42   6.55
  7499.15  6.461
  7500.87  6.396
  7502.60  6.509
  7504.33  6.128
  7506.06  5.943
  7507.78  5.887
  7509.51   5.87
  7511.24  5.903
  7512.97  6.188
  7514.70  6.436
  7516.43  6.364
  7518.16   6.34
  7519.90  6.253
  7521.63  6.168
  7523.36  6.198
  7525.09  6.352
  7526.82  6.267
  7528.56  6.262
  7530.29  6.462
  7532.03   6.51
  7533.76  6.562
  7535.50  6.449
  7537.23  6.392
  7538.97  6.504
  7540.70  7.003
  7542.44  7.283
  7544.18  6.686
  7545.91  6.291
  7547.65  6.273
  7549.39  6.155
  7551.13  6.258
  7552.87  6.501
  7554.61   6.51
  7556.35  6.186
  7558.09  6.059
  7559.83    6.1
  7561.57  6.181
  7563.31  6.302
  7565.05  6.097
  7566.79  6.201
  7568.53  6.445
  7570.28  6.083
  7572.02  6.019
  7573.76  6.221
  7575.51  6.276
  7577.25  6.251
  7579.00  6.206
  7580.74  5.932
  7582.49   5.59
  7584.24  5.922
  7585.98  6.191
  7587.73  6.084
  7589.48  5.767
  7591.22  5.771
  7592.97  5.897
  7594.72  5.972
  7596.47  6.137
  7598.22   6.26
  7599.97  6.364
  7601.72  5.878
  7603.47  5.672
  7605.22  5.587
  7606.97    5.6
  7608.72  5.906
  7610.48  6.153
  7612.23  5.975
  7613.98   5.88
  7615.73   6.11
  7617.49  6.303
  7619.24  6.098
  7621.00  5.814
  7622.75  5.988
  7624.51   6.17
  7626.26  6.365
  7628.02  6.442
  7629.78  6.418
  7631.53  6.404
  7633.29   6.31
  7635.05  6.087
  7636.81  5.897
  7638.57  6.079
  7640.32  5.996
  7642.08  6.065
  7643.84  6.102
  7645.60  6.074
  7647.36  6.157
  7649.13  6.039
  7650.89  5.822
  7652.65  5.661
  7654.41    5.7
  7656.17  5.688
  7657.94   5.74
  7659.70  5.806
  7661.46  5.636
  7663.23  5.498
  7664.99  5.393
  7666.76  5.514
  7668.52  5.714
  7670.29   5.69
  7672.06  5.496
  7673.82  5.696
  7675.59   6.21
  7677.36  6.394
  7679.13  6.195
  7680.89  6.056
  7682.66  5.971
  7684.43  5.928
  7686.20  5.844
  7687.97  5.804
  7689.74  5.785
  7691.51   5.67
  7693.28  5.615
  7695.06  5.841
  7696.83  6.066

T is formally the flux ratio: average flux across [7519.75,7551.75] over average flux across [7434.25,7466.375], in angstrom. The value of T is 1.03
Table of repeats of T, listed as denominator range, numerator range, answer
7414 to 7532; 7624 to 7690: 0.95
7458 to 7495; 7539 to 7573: 0.99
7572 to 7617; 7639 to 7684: 0.98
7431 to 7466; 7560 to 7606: 0.97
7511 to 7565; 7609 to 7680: 0.94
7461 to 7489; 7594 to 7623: 0.93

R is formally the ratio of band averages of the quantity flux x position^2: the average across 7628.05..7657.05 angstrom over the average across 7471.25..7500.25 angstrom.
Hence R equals 1.0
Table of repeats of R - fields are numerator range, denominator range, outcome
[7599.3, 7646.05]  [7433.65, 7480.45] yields 1.01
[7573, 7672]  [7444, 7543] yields 0.97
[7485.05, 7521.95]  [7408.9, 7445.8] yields 1.05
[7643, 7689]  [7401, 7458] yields 1.01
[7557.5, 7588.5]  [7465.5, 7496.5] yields 0.99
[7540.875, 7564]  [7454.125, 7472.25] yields 1.02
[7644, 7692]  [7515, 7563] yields 0.94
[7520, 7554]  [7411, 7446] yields 1.08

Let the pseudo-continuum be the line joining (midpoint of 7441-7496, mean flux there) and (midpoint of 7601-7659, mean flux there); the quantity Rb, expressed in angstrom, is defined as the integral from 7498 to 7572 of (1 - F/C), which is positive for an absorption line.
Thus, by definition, -1.6 angstrom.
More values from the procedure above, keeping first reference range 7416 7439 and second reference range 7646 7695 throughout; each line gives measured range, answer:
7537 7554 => -1.4 angstrom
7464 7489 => -1.0 angstrom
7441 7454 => 0.3 angstrom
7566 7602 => -0.7 angstrom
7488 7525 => -1.1 angstrom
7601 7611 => 0.2 angstrom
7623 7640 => -1.0 angstrom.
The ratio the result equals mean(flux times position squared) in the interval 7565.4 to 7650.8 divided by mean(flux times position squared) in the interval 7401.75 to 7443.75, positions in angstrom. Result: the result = 1.04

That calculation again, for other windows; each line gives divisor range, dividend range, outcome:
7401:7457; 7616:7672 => 1.03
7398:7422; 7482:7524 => 1.06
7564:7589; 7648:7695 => 0.97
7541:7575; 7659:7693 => 0.95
